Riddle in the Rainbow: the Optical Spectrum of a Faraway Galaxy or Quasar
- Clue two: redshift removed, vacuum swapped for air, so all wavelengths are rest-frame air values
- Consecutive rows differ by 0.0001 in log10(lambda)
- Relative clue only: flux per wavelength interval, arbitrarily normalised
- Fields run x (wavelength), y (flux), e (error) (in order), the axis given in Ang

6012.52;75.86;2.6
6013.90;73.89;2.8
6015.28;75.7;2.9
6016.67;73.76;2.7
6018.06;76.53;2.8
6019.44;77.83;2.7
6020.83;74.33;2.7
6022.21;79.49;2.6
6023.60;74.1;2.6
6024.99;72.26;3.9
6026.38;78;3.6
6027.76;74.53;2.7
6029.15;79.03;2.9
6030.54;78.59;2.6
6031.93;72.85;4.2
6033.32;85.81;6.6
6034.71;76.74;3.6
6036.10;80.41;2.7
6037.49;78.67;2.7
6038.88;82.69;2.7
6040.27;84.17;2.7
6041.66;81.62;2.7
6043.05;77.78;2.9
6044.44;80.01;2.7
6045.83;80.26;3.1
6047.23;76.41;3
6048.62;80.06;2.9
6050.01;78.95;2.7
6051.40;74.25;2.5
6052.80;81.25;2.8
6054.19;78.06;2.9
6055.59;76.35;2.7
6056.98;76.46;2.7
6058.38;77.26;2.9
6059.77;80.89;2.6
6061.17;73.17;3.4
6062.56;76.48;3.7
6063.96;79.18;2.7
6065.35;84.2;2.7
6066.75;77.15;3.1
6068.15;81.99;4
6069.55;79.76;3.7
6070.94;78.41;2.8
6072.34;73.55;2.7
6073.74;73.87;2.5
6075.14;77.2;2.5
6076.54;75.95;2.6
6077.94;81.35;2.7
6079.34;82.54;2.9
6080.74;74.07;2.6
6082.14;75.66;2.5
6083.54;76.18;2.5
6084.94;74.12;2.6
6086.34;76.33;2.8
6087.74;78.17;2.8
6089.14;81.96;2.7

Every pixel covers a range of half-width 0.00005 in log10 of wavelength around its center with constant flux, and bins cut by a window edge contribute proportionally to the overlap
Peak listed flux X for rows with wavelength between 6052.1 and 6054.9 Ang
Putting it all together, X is 81.25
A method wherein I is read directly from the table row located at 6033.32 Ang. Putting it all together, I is 85.81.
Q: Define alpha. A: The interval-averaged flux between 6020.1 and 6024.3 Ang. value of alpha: 75.9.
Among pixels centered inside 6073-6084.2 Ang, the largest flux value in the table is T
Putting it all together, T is 82.54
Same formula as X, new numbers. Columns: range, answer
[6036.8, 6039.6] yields 82.69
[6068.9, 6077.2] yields 79.76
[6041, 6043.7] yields 81.62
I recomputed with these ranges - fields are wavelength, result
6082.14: 75.66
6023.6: 74.1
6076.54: 75.95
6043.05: 77.78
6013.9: 73.89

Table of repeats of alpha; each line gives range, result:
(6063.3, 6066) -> 81.9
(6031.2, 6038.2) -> 78.9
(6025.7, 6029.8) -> 77.3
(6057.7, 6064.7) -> 77.5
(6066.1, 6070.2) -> 79.6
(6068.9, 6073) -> 77.4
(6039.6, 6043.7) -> 81.3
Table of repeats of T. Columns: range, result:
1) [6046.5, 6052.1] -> 80.06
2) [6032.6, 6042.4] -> 85.81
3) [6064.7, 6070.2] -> 84.2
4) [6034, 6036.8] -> 80.41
